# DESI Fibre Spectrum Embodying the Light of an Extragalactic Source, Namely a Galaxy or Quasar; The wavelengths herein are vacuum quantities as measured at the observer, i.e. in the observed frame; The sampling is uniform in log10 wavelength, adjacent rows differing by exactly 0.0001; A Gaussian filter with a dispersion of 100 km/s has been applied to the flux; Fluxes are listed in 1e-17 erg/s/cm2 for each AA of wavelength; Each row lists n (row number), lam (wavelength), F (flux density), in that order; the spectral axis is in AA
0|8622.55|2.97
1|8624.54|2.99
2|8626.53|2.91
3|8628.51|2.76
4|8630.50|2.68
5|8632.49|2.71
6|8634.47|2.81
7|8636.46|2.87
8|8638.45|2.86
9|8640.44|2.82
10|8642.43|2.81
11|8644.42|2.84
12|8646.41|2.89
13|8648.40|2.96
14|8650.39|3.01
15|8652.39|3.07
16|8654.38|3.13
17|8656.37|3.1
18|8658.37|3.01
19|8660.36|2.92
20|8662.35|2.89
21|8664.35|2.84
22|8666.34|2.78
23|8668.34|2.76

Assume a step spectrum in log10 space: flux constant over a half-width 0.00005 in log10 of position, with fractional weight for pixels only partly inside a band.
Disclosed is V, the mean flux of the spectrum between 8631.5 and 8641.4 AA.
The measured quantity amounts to 2.82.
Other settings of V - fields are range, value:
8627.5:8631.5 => 2.72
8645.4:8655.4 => 3.01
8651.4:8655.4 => 3.1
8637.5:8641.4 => 2.84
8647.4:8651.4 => 2.98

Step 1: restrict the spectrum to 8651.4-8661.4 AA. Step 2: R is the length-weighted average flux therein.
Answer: 3.05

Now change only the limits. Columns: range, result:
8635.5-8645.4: 2.84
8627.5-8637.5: 2.77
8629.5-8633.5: 2.7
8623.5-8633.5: 2.81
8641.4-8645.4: 2.82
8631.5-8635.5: 2.77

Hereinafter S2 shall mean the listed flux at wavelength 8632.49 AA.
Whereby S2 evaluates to 2.71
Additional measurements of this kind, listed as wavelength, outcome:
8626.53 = 2.91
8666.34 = 2.78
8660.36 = 2.92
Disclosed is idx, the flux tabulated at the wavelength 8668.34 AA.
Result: 2.76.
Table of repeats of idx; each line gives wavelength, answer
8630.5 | 2.68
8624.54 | 2.99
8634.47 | 2.81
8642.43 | 2.81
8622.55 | 2.97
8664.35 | 2.84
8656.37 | 3.1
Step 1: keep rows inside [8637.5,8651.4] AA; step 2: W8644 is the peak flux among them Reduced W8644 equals 3.01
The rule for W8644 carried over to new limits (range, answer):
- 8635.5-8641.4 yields 2.87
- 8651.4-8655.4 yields 3.13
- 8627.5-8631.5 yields 2.76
